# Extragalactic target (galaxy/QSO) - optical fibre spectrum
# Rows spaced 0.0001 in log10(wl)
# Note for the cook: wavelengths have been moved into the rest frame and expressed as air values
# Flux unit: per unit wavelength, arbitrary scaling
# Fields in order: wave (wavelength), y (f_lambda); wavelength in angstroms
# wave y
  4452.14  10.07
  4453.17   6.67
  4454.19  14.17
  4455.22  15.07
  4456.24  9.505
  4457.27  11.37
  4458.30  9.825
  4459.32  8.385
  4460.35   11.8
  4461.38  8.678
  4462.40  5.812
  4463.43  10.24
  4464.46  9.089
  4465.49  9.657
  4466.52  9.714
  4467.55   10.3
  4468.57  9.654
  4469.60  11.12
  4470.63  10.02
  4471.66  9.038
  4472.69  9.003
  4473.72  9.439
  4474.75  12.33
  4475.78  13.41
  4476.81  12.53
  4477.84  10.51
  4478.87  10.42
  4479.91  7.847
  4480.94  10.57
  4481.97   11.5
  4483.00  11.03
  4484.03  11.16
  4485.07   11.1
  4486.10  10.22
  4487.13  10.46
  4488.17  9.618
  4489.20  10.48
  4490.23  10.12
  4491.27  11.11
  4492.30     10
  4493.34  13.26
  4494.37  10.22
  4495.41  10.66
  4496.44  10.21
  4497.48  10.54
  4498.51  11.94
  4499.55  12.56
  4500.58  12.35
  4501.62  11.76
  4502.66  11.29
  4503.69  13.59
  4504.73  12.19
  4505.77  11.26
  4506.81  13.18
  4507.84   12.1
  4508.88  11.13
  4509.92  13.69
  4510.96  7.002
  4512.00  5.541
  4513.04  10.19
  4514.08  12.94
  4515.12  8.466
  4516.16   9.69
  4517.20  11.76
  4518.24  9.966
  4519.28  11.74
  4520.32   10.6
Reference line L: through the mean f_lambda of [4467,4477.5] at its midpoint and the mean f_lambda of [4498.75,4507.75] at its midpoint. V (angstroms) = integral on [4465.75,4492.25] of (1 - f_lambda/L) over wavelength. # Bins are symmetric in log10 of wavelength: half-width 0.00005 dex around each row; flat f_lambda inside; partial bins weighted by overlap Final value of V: 1.3 angstroms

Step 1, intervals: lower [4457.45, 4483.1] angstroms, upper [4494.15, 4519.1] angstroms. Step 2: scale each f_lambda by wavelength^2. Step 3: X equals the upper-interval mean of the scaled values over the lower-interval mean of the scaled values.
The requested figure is 1.1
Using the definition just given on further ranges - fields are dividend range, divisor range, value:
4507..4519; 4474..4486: 0.95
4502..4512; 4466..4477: 1.10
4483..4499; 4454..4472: 1.07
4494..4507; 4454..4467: 1.17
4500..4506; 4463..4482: 1.19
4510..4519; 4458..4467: 1.08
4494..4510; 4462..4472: 1.26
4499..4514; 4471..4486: 1.07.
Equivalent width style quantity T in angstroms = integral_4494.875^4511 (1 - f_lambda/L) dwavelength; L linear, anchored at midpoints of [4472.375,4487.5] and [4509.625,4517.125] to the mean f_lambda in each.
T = -2.8 angstroms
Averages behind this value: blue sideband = 10.8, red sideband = 9.64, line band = 11.7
